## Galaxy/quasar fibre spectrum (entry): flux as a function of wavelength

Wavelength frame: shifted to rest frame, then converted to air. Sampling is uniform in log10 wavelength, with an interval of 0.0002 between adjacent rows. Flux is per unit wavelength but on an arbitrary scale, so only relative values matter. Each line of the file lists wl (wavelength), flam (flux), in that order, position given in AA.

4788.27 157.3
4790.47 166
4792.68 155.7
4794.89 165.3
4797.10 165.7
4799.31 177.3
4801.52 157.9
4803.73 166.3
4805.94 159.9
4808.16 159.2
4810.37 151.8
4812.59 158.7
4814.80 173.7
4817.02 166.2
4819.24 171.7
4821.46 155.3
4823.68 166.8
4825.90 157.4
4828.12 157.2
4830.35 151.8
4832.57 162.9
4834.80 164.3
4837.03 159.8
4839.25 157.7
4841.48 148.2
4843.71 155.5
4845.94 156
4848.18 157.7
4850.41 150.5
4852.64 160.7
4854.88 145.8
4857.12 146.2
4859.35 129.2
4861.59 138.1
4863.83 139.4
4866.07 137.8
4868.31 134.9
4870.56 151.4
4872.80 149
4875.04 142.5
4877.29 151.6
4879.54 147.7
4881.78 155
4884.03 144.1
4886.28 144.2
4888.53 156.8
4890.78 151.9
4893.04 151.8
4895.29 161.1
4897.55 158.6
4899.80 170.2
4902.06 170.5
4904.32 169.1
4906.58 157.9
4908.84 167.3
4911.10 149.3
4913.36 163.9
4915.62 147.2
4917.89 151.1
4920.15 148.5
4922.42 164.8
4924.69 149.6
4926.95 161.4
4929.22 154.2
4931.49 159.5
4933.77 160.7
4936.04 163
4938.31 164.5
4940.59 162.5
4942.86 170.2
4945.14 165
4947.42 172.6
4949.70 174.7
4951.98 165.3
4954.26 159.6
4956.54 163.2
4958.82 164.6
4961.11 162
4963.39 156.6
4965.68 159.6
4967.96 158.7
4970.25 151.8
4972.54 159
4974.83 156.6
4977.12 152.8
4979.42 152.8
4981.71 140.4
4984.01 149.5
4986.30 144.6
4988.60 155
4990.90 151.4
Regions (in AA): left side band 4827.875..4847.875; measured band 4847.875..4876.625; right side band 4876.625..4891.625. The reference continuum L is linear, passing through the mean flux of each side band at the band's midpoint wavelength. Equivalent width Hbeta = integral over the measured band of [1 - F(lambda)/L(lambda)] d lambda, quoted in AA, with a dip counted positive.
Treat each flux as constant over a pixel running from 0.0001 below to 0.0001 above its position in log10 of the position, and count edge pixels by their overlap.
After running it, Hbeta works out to 1.7 AA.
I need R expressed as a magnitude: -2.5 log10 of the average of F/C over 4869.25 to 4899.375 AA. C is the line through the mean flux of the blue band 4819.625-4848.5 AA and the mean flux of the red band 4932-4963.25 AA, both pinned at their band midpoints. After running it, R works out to 0.07 mag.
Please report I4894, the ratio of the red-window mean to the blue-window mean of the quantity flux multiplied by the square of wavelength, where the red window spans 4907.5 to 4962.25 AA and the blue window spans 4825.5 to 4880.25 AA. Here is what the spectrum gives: 1.11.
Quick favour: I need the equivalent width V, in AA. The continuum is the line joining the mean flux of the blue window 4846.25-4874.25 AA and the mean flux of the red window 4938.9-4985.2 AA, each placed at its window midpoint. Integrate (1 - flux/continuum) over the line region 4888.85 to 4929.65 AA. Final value -1.6 AA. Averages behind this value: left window 145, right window 160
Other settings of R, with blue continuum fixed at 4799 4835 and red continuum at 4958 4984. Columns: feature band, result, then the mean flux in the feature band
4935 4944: -0.06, 165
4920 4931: 0.01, 157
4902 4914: -0.03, 162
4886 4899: 0.03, 155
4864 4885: 0.10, 146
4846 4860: 0.08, 150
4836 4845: 0.04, 155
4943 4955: -0.08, 168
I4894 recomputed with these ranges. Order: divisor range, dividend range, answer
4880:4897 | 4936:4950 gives 1.12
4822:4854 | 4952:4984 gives 1.05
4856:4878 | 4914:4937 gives 1.13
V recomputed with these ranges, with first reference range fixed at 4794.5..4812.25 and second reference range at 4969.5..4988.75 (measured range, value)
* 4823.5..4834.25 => 0.1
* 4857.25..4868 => 1.5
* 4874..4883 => 0.5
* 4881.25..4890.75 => 0.4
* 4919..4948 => -1.3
